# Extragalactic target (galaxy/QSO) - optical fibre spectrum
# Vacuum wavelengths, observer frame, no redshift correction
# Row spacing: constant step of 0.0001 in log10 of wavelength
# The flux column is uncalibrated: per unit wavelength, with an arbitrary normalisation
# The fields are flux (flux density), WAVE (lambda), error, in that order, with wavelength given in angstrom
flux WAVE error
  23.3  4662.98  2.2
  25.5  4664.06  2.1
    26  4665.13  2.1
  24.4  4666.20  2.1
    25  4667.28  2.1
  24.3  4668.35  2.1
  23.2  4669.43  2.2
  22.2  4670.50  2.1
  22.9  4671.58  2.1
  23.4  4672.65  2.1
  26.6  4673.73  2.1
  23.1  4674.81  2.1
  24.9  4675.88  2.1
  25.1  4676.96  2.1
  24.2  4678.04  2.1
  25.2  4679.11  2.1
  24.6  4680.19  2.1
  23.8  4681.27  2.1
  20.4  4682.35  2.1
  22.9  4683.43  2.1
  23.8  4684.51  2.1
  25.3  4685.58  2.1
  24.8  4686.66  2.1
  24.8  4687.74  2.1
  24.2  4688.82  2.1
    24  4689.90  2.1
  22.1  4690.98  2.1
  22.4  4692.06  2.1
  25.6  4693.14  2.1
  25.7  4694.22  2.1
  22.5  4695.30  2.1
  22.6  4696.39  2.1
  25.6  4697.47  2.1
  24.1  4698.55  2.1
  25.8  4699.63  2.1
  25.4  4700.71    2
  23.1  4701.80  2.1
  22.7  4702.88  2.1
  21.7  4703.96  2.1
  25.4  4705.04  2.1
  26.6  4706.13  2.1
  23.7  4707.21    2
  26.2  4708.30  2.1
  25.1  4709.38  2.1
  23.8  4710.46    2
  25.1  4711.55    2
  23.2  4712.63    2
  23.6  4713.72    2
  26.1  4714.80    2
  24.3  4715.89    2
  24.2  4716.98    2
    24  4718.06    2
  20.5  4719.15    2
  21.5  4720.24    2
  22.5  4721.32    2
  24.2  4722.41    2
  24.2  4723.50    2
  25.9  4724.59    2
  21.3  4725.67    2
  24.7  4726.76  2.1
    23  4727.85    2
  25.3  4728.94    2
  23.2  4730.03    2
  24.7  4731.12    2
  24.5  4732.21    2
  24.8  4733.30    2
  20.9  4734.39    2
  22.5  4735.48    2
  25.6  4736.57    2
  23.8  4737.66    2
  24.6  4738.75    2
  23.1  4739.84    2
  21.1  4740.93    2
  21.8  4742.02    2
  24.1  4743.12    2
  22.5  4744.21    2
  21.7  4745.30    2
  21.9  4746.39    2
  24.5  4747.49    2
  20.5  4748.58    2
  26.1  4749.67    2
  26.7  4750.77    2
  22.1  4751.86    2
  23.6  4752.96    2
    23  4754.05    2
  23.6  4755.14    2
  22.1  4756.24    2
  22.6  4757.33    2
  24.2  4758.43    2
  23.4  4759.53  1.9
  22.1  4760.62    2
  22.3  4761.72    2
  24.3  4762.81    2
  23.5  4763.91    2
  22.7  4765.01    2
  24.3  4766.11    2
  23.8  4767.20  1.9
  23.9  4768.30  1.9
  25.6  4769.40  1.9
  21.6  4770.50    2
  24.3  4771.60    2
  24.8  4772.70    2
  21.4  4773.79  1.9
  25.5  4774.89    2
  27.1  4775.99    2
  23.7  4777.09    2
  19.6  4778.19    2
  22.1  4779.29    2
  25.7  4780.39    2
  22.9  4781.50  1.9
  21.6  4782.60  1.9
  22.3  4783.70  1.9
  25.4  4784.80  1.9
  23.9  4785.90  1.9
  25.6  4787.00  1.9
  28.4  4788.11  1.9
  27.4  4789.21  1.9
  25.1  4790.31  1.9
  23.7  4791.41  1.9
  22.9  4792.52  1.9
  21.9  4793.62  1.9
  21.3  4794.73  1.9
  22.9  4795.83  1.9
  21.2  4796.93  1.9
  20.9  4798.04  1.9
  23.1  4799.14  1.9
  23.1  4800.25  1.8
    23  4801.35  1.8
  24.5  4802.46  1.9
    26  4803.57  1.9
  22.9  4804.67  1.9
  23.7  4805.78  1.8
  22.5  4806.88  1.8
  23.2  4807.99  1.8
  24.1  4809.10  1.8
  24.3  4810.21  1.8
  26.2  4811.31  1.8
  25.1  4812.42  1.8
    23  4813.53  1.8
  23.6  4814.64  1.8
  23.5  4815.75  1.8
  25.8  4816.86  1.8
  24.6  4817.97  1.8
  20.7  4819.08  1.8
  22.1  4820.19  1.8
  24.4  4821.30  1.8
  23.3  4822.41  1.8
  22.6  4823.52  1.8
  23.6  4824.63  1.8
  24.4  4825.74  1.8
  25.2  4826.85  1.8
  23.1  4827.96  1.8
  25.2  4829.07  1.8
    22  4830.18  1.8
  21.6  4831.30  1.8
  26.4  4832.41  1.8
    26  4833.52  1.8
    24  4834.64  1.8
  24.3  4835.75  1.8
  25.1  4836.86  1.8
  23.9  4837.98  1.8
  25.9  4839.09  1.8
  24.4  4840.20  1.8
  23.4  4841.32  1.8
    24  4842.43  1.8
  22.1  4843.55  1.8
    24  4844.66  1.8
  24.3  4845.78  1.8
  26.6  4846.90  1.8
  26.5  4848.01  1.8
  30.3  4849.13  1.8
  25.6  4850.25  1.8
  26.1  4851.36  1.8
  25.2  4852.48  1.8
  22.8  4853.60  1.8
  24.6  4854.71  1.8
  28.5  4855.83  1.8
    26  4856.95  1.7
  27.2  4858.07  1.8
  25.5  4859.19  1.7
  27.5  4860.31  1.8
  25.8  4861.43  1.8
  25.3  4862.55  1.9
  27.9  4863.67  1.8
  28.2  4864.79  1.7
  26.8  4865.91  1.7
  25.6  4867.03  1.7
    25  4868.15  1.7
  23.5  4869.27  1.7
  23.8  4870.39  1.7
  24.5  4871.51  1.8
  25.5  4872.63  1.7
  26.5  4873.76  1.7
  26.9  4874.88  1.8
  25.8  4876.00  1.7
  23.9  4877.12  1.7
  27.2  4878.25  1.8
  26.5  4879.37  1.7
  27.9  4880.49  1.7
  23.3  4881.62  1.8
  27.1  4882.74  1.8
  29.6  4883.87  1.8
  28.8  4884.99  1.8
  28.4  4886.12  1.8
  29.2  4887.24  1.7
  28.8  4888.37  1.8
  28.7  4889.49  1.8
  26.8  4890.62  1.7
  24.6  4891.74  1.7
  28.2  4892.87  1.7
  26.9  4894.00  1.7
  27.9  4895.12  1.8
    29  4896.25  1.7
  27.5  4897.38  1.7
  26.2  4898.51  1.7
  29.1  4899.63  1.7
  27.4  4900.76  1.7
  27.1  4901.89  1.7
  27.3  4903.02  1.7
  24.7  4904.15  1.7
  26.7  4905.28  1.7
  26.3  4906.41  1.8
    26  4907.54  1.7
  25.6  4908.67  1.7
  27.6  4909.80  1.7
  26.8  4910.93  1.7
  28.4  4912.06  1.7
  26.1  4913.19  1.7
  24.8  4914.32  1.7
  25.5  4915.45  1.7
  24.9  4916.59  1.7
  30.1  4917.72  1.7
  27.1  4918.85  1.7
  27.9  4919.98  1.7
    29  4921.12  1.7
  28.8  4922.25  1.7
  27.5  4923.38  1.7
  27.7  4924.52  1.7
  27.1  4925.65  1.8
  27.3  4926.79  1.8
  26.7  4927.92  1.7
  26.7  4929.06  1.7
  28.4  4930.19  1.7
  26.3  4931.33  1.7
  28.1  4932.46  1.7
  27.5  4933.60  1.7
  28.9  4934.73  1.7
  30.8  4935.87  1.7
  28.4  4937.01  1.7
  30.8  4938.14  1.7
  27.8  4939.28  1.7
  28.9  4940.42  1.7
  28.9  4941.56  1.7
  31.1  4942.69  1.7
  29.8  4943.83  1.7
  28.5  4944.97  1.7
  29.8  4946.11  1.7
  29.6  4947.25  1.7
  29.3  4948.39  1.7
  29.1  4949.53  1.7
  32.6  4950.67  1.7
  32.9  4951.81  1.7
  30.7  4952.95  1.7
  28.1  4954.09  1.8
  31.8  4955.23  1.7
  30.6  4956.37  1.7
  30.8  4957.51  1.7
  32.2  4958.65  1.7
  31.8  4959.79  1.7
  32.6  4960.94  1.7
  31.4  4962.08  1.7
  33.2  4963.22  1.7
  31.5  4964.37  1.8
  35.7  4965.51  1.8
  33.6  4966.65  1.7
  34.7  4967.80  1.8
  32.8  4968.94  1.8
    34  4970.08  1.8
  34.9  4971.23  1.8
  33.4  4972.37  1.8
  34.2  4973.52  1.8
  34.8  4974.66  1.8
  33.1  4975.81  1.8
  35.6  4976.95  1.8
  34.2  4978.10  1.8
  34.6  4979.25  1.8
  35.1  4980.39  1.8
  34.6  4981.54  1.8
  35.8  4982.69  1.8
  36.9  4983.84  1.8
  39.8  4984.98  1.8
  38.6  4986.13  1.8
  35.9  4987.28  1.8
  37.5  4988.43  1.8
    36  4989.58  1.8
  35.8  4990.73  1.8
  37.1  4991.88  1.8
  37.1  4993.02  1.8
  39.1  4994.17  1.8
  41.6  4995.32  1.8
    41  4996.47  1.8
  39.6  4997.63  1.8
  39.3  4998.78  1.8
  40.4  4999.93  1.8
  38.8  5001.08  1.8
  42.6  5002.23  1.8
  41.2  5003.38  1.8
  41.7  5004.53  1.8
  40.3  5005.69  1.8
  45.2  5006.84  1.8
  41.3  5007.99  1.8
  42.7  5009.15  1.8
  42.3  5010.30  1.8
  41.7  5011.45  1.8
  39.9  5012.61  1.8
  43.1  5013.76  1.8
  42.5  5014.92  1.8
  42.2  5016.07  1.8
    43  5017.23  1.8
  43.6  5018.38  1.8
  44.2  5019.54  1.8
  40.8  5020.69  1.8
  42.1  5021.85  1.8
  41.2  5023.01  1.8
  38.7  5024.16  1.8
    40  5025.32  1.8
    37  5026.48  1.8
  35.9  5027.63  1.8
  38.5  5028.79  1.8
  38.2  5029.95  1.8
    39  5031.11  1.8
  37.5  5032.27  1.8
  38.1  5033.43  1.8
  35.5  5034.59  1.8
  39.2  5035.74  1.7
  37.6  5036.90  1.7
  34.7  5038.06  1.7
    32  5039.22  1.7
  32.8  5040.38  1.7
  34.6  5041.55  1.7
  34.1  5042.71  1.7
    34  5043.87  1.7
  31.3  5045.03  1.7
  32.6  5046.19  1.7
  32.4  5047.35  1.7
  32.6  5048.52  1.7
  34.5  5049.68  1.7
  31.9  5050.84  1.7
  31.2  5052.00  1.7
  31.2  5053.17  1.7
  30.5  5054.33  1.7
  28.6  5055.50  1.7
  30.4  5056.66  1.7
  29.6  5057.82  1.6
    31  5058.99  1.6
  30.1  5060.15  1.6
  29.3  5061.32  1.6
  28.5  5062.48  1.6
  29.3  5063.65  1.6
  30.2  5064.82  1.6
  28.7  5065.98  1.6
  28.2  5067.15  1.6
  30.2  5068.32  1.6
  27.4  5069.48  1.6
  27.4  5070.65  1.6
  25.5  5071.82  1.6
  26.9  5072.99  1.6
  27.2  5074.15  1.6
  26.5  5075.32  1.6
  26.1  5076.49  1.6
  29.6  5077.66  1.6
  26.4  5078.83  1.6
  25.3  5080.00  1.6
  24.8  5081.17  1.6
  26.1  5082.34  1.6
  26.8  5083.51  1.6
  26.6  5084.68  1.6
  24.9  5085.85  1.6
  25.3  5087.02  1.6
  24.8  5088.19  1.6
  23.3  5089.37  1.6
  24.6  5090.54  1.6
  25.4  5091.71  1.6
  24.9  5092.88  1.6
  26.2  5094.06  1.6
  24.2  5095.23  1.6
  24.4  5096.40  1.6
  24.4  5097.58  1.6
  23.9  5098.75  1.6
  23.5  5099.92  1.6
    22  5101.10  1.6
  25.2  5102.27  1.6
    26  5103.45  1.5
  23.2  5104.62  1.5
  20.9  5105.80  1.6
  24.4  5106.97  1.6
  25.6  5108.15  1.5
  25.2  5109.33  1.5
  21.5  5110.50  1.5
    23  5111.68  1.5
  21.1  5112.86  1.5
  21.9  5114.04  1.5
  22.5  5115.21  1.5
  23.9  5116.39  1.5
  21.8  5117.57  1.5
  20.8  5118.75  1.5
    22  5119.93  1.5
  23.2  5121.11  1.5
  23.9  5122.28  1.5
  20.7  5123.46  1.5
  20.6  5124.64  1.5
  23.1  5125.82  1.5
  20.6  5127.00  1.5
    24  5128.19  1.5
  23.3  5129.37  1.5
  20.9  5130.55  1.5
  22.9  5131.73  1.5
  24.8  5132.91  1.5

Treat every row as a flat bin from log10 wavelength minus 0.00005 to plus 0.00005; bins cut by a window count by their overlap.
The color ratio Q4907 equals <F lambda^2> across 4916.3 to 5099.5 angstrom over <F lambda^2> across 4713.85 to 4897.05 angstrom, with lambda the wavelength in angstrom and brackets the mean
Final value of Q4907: 1.45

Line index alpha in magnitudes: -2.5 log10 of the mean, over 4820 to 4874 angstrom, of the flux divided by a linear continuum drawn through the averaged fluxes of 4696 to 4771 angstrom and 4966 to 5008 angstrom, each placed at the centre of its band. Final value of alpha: 0.19 mag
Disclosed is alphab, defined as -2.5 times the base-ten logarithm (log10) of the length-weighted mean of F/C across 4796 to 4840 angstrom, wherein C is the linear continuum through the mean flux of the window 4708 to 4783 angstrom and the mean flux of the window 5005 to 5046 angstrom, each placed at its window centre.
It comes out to 0.16 mag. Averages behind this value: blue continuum 23.5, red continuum 38.9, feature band 23.8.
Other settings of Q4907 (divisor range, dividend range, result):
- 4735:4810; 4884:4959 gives 1.28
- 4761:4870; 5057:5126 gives 1.16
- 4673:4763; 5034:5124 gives 1.33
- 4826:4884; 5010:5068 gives 1.50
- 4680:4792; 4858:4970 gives 1.28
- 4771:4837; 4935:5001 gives 1.52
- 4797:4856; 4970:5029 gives 1.73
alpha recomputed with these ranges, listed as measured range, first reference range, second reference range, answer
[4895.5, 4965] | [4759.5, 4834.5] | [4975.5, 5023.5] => 0.19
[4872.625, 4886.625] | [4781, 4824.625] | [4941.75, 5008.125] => 0.08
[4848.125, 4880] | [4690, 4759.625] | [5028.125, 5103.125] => 0.00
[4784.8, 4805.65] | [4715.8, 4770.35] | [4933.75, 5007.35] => 0.09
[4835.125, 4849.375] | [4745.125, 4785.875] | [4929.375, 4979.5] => 0.07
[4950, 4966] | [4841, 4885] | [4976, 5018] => 0.11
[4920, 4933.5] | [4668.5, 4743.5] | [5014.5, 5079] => 0.10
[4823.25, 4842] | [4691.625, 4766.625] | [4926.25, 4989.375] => 0.13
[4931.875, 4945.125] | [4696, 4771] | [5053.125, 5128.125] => -0.18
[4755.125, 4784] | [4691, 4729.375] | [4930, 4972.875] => 0.10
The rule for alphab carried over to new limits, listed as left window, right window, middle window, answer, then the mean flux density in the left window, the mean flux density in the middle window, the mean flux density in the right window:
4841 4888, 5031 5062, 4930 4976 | -0.06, 26.1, 31.1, 33.1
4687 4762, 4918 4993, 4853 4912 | 0.10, 23.7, 26.6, 31.7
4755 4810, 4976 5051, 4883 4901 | 0.09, 23.6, 27.9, 38.1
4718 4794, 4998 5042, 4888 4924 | 0.20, 23.6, 27.2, 39.7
